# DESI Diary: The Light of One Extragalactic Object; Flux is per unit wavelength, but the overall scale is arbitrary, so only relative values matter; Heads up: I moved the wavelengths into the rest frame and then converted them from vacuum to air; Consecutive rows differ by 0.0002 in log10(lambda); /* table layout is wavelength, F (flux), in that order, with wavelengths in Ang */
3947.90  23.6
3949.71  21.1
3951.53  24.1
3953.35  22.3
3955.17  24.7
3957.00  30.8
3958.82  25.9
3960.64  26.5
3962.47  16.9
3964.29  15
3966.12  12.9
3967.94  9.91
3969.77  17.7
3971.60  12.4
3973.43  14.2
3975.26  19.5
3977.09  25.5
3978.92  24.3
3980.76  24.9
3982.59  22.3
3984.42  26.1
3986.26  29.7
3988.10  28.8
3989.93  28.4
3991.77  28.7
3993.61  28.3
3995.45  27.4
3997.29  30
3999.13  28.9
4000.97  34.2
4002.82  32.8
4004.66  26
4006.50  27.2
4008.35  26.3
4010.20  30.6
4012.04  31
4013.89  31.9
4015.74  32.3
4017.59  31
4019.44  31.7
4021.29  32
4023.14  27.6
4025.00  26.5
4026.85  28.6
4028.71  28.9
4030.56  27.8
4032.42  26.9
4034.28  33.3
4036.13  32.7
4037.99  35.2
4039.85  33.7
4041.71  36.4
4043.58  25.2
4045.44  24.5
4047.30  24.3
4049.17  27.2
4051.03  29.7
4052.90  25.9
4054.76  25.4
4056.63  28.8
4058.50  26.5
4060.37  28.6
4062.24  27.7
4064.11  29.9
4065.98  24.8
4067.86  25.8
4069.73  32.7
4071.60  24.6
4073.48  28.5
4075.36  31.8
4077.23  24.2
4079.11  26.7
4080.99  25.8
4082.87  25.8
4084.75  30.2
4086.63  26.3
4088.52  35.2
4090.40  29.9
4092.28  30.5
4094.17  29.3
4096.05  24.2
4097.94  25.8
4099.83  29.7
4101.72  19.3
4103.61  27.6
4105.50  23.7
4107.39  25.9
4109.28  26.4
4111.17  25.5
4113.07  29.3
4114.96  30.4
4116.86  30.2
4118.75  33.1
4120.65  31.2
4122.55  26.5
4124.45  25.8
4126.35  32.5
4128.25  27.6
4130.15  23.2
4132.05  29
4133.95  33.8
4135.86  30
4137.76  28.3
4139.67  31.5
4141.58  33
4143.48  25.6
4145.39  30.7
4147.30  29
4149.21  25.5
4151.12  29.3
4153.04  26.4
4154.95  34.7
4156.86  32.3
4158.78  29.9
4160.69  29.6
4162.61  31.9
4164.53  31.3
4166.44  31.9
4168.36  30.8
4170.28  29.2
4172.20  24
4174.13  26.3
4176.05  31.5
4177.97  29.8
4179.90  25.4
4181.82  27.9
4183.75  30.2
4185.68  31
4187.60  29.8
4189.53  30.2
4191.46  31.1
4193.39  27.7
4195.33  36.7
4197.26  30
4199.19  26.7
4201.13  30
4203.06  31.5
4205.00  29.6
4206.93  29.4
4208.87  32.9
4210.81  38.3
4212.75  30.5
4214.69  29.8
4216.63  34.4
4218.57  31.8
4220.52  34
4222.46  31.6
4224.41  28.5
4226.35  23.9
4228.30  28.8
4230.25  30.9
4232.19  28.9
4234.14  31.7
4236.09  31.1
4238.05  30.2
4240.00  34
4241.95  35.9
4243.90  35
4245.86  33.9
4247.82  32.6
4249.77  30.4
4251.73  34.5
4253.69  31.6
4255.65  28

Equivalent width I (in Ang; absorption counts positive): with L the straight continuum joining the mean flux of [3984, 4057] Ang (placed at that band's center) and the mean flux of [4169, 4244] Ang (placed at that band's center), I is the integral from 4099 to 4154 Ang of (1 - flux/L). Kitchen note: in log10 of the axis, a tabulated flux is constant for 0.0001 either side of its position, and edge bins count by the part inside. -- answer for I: 3.13 Ang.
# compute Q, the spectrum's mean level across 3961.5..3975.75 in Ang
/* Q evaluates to 14.7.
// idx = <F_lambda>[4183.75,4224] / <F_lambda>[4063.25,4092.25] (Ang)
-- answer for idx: 1.11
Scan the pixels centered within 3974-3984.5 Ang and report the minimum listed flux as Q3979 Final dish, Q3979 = 19.5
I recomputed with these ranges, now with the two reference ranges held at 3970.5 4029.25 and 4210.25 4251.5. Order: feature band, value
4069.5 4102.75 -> 1.5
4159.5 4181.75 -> 1.0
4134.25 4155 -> 0.5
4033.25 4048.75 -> -1.3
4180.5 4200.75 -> 0.6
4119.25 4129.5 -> 0.3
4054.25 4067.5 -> 0.5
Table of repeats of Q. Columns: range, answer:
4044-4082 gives 27.1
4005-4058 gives 29.3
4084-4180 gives 28.9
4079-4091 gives 28.6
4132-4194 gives 29.7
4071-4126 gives 27.8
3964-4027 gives 25.9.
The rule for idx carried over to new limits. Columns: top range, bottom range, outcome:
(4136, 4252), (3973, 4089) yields 1.08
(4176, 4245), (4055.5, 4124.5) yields 1.11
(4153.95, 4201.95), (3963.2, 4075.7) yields 1.11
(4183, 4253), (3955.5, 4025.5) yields 1.22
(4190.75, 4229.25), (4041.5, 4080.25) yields 1.13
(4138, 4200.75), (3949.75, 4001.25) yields 1.27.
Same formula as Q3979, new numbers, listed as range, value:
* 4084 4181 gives 19.3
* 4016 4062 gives 24.3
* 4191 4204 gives 26.7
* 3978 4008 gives 22.3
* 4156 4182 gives 24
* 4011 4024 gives 27.6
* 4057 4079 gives 24.2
